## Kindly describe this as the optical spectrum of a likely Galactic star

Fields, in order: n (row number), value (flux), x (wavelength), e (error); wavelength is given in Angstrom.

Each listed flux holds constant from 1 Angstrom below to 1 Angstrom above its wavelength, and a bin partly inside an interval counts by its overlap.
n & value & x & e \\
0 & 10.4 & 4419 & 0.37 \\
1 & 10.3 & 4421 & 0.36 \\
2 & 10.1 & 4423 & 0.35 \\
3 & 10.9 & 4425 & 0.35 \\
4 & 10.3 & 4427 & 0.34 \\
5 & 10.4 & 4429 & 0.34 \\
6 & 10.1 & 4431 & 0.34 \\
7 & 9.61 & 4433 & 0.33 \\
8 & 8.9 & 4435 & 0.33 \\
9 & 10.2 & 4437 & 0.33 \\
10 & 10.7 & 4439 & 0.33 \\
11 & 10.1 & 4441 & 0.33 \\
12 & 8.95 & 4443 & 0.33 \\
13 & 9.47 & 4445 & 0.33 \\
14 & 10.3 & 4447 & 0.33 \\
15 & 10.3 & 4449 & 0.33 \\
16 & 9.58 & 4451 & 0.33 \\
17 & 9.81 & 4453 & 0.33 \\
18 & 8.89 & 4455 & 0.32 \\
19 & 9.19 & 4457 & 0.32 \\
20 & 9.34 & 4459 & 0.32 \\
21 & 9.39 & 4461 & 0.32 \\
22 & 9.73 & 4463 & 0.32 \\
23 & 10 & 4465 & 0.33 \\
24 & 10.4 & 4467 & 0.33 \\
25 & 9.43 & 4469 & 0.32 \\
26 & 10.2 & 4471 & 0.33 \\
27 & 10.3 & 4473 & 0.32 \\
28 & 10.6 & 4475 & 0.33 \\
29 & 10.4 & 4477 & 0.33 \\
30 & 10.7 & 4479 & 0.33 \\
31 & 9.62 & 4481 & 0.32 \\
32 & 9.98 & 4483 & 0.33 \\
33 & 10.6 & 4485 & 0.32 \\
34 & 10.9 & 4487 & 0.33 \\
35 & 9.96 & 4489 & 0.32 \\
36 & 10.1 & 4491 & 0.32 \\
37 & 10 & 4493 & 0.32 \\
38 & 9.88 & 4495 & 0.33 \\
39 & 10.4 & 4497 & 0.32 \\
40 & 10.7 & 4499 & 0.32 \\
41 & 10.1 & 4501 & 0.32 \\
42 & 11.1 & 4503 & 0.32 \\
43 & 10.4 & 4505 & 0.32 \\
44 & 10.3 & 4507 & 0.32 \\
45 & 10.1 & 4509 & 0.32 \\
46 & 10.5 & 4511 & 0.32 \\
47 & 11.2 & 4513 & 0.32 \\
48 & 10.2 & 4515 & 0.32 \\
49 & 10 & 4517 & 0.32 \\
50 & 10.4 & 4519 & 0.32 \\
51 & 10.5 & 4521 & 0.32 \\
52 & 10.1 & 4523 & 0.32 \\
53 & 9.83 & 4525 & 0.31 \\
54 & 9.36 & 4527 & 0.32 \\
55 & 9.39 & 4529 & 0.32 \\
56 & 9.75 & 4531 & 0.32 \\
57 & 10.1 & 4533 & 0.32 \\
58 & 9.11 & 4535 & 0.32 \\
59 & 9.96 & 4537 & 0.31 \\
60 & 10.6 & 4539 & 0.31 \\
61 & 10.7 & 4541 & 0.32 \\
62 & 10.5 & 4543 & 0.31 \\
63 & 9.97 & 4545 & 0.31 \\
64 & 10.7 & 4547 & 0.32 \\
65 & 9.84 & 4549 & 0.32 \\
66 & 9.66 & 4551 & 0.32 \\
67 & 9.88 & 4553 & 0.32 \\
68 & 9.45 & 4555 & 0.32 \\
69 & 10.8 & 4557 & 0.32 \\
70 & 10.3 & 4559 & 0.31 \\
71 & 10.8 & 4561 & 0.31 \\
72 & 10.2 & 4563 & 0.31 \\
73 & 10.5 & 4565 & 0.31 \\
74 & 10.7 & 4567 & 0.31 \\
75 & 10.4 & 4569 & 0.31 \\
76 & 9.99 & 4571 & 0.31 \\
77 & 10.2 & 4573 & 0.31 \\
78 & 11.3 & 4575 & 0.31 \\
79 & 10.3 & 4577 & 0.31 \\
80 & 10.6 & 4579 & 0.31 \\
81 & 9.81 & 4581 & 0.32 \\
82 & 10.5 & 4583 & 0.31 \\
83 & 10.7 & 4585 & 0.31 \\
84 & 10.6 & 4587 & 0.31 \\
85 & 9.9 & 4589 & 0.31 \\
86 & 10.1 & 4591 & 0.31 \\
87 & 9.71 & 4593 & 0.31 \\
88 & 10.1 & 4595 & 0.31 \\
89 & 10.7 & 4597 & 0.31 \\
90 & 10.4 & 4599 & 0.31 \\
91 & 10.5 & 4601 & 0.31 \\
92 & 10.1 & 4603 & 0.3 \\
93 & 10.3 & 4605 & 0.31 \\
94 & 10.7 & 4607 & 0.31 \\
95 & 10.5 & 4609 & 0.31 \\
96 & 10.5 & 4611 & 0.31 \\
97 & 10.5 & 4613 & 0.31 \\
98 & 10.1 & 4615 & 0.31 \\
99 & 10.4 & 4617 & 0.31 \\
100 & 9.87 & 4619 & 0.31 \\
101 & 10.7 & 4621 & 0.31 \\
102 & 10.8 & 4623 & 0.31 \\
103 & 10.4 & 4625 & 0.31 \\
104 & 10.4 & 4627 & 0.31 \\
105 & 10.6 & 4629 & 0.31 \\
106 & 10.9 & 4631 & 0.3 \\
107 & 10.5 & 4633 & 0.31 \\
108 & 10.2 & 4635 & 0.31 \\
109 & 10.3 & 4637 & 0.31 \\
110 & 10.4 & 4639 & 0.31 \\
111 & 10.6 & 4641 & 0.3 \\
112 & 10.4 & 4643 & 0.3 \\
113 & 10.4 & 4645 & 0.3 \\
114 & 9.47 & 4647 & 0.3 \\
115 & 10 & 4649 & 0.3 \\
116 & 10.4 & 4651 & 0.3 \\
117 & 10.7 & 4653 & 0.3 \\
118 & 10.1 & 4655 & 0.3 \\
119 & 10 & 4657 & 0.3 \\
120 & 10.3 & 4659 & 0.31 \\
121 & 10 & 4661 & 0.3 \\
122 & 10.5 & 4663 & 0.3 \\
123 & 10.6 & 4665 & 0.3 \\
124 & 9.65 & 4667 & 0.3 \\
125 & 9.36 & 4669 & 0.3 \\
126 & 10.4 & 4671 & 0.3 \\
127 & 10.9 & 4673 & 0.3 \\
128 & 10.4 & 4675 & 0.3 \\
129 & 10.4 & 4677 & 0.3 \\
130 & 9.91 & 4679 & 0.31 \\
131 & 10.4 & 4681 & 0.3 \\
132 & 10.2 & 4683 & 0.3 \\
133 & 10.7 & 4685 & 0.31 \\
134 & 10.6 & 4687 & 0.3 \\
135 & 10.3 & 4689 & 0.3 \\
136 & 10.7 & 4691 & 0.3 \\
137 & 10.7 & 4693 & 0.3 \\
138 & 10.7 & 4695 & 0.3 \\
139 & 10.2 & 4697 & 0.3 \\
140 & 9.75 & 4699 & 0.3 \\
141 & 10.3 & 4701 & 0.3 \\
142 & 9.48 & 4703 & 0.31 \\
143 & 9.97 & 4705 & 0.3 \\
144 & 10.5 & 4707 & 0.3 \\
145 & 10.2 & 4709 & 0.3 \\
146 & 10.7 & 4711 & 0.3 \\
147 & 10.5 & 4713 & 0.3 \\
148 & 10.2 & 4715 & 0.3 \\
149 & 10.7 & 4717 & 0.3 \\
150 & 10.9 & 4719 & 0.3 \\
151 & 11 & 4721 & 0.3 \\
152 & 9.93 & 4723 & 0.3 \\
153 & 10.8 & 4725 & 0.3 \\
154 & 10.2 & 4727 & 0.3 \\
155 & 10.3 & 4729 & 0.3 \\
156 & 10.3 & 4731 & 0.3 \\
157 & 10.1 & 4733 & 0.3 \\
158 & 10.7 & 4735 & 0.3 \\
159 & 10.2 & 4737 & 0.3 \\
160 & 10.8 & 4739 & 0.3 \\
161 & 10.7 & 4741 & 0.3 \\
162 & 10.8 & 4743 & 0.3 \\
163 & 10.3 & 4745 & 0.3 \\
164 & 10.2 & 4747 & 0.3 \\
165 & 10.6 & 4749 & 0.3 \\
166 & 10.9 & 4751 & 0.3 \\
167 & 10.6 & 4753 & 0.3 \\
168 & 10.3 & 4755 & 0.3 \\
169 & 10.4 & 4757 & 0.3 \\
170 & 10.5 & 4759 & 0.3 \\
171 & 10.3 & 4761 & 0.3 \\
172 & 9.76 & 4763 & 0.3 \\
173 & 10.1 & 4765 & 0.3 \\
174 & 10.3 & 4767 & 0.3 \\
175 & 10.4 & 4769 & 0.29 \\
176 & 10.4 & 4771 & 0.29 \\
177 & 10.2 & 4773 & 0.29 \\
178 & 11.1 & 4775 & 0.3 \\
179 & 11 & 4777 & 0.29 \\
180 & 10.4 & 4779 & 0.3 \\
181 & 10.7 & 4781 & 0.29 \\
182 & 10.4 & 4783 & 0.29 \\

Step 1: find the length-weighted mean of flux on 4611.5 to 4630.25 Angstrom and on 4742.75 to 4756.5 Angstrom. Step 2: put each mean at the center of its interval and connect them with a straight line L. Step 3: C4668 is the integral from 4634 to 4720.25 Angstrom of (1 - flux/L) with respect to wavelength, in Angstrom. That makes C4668 1.3 Angstrom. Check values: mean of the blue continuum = 10.4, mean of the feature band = 10.3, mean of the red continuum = 10.5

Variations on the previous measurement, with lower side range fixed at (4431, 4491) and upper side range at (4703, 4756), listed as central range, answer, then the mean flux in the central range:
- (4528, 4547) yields 0.1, 10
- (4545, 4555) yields 0.1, 9.96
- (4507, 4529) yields -0.3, 10.2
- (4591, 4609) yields -0.2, 10.3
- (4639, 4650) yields 0.1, 10.2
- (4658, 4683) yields 0.3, 10.2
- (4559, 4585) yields -0.8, 10.4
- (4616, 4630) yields -0.3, 10.5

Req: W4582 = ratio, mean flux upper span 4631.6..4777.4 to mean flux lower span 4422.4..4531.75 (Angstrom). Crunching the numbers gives 1.0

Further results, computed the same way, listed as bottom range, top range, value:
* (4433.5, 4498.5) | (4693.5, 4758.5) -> 1.05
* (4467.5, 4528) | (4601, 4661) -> 1.01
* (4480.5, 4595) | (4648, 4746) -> 1.01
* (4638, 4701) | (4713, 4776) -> 1.02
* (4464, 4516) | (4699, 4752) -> 1.01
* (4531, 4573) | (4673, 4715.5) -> 1.01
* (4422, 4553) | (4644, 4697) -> 1.02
